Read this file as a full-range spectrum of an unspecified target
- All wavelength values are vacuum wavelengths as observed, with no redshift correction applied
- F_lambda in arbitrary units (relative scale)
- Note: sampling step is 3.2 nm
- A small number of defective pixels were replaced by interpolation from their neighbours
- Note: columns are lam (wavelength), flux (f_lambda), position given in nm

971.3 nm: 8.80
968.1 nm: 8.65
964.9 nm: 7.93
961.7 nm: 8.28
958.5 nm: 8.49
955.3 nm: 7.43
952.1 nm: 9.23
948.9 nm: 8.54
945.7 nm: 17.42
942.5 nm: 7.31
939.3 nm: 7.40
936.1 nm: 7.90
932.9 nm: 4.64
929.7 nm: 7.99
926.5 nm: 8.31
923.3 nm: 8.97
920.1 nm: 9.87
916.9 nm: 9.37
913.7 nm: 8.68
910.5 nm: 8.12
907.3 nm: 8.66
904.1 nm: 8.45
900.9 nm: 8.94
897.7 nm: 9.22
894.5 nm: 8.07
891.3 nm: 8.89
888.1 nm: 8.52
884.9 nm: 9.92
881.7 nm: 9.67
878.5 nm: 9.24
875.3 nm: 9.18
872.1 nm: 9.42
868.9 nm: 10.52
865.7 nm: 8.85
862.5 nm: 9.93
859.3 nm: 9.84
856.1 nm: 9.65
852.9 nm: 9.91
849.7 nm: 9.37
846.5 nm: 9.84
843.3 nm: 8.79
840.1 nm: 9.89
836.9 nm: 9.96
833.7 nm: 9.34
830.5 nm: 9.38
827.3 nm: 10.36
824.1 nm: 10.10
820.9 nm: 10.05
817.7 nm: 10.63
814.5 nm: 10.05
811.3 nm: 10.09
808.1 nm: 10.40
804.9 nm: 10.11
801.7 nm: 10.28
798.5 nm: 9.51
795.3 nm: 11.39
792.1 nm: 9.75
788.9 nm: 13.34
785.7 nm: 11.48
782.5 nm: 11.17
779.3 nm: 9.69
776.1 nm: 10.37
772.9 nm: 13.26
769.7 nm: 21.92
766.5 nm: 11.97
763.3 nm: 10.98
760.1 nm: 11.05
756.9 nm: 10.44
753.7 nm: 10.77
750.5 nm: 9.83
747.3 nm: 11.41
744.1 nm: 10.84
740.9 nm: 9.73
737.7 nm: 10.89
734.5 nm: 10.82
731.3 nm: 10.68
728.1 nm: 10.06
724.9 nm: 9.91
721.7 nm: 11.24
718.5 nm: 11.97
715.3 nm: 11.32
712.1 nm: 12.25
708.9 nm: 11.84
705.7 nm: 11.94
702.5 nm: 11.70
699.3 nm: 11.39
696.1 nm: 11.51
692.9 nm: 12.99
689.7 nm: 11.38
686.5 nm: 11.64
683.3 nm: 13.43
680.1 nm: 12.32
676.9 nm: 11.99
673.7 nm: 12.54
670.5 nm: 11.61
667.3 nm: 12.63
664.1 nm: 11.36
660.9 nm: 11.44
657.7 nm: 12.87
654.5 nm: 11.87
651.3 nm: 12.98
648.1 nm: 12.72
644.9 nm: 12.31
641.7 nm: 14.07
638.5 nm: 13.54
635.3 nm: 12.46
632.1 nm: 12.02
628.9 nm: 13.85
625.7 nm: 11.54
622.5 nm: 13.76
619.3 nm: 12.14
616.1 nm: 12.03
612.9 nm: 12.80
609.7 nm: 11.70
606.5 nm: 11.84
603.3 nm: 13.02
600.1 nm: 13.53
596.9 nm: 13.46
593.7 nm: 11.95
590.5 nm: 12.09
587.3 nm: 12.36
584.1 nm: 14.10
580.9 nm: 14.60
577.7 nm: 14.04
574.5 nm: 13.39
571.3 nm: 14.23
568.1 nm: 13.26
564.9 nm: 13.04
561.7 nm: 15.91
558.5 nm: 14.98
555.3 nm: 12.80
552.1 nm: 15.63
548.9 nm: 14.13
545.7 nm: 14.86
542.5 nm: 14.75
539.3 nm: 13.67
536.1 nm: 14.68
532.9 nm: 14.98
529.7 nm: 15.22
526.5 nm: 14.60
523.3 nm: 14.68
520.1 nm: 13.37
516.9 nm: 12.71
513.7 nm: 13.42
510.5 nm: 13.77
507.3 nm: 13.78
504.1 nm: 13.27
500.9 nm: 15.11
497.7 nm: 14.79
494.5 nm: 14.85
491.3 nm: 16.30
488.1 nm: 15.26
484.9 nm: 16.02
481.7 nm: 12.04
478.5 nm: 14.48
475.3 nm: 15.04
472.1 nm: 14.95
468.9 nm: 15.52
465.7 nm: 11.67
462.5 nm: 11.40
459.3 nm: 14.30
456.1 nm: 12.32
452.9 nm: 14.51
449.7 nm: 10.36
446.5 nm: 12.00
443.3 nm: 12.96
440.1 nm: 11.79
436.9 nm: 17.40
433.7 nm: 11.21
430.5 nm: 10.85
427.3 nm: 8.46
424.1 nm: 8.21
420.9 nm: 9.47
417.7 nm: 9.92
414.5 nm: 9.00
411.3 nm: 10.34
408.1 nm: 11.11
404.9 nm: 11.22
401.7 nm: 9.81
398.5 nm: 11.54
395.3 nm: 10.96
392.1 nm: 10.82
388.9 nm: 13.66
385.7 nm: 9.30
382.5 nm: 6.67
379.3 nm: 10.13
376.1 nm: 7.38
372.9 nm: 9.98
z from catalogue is 0.17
